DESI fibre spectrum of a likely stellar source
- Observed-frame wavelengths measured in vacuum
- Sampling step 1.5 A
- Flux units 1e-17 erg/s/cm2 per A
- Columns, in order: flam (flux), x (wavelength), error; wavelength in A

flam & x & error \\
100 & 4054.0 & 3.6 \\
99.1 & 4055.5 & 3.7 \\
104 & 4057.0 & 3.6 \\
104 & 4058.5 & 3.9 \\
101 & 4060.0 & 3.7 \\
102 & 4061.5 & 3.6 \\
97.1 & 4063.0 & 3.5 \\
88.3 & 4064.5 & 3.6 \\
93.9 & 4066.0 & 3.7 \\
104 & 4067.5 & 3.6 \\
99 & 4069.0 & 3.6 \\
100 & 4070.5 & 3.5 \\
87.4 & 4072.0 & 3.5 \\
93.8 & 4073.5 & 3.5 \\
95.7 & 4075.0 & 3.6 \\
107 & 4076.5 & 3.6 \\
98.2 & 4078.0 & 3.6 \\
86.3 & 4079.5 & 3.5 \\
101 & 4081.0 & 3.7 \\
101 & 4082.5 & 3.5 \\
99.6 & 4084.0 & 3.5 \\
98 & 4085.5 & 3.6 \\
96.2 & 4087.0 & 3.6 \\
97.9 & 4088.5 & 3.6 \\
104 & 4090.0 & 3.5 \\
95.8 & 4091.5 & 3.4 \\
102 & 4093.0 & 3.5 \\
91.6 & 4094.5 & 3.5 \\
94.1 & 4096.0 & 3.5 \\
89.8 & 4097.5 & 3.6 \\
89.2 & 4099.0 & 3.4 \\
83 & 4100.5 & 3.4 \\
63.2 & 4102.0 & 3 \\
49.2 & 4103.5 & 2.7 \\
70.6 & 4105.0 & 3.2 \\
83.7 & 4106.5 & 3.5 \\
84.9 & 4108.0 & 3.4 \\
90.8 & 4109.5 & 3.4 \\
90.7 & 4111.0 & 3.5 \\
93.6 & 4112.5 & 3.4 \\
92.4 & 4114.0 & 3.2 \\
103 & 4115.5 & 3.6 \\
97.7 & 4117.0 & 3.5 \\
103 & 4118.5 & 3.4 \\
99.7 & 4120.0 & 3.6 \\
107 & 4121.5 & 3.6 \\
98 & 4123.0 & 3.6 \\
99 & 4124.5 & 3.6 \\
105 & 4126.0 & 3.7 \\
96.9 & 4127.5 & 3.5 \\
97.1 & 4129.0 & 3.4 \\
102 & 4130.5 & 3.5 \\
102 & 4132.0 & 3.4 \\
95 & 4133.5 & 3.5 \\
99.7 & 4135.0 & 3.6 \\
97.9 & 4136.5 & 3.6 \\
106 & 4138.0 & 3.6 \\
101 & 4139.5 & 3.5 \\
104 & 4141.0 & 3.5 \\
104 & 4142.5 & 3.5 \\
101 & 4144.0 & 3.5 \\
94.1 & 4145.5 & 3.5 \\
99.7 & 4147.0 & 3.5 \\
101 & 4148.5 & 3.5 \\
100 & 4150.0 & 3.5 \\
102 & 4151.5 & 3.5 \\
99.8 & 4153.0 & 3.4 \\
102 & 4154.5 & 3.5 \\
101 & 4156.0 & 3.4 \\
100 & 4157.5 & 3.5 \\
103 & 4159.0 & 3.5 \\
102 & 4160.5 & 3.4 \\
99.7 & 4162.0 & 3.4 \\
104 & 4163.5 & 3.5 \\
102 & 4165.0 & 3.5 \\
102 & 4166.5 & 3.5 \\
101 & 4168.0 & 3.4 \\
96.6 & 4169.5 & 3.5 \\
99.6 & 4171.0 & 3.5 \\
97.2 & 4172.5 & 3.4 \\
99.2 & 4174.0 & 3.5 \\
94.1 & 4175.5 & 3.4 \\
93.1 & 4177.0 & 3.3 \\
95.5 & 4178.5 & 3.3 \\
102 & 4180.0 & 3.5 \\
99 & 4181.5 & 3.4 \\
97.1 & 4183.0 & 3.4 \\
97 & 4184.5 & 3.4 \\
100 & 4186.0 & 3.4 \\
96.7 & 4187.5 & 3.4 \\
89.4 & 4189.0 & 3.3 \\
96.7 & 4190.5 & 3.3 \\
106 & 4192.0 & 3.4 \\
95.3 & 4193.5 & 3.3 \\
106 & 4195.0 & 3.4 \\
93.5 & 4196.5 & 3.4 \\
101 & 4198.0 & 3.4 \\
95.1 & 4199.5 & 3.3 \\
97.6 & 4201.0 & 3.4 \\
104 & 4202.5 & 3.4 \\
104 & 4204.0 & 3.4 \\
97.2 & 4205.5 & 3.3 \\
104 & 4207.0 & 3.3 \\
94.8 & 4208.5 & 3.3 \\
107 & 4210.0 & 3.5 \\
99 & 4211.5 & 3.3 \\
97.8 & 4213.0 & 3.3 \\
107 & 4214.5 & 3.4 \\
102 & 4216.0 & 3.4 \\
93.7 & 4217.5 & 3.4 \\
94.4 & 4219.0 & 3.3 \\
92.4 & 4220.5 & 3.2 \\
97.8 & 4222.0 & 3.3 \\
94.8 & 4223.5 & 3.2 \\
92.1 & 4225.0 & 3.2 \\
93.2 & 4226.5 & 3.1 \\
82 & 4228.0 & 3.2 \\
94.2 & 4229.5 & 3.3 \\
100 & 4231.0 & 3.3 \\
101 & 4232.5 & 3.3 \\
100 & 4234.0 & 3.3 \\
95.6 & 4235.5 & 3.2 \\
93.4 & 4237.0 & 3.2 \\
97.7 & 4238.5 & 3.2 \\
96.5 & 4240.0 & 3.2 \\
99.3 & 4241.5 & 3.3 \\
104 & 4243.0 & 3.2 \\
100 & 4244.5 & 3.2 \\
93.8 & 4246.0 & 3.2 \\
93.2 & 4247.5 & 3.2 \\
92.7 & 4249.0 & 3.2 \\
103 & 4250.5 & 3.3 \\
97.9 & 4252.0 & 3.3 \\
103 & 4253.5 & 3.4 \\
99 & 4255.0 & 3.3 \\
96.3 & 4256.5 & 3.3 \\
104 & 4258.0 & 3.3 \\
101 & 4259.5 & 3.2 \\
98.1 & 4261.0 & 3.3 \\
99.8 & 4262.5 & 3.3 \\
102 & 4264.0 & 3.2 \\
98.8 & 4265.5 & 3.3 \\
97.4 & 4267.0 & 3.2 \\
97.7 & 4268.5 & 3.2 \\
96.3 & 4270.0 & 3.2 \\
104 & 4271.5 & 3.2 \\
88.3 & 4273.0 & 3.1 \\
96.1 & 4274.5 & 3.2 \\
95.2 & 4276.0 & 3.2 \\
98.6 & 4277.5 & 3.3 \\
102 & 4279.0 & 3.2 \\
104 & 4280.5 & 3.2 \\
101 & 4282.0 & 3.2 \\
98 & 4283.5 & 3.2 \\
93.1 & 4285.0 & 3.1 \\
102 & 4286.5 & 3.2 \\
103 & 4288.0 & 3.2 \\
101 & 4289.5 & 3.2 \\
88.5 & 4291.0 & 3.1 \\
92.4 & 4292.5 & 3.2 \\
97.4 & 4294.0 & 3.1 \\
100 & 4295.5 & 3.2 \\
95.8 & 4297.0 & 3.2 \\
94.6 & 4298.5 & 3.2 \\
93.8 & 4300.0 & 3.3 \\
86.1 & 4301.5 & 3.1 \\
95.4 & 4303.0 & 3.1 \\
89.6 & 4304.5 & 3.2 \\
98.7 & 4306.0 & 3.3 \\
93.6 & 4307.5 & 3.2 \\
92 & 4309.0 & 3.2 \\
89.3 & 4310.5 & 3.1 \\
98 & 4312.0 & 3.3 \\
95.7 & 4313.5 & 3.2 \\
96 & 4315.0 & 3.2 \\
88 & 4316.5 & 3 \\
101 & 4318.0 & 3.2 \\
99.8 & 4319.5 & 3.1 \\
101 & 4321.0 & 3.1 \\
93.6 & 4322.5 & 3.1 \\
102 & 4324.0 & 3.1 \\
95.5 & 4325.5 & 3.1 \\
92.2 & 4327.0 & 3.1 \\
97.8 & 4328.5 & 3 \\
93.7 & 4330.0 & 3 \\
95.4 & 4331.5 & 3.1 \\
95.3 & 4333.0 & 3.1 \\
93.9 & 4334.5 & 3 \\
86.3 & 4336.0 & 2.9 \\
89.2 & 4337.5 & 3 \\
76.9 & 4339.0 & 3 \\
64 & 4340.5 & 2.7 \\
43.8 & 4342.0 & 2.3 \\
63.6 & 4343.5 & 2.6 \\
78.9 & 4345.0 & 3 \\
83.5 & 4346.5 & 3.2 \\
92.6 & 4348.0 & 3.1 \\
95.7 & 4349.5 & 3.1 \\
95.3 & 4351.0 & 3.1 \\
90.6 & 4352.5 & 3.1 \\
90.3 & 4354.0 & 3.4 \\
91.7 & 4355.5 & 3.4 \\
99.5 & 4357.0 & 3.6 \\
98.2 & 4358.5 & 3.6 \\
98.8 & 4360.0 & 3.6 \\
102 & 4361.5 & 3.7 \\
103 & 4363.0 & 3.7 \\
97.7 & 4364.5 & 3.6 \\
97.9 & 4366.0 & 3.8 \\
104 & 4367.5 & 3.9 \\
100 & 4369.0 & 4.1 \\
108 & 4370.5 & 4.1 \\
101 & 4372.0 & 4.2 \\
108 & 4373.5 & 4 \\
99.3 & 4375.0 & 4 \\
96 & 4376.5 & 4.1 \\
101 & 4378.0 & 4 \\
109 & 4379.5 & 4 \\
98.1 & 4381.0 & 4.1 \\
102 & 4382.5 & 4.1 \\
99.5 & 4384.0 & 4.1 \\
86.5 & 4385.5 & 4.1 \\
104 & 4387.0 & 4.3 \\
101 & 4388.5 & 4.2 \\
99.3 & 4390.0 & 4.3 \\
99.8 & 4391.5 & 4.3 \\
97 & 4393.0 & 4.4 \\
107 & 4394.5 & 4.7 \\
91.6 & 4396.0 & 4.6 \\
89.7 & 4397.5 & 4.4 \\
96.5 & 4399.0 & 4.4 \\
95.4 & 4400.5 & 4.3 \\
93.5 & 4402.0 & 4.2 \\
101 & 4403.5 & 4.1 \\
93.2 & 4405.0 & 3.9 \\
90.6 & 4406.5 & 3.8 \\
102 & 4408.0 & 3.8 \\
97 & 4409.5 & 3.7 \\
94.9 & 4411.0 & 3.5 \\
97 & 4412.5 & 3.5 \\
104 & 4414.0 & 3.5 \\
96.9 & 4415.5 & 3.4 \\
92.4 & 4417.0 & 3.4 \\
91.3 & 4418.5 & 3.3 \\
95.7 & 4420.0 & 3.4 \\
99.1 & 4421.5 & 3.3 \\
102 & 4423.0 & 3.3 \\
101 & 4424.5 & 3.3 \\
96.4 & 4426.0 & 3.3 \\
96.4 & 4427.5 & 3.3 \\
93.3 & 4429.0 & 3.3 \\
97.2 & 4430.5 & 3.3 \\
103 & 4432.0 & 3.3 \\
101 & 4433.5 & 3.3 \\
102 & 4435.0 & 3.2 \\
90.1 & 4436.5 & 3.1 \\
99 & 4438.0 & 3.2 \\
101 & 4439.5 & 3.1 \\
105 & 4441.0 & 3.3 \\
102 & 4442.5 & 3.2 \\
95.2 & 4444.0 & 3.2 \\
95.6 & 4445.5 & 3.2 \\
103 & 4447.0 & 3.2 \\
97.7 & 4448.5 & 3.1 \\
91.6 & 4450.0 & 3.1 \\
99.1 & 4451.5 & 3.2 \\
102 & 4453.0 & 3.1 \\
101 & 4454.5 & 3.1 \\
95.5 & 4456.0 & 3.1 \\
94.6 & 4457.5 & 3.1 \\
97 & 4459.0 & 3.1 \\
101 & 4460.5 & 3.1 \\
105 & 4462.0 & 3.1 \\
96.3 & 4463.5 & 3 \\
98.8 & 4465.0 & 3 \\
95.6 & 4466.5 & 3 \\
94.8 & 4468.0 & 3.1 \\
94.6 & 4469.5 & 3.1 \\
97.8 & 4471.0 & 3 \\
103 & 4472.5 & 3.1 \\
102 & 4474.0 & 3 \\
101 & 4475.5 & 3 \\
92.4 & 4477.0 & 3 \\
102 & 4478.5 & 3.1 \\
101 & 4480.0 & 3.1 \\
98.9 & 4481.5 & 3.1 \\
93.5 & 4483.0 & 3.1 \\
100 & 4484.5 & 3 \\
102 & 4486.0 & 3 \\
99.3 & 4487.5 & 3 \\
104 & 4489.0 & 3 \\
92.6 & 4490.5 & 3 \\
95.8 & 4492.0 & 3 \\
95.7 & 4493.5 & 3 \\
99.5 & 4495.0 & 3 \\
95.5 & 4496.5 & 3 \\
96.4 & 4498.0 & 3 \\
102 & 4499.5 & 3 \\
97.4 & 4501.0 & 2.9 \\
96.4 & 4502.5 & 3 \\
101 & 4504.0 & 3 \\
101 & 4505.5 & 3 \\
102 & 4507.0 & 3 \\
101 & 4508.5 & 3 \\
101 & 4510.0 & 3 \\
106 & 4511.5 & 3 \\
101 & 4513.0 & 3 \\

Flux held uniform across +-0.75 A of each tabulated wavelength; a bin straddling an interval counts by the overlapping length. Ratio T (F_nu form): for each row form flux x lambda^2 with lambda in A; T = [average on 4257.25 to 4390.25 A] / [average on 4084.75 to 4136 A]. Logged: 1.13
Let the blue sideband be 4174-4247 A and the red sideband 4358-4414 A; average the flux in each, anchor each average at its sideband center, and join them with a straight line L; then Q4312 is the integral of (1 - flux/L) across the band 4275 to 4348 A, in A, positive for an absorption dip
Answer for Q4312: 4.5 A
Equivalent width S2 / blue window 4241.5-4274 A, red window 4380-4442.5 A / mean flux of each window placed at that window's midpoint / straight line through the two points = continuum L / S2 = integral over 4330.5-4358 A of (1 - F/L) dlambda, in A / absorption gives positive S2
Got 3.7 A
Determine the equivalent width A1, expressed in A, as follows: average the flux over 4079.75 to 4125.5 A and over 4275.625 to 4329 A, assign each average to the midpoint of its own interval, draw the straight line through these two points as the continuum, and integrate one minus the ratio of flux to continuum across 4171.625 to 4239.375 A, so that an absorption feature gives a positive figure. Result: -2.3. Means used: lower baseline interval 92.3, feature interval 97.6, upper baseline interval 96.3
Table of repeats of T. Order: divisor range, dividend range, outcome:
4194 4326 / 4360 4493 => 1.09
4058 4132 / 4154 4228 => 1.09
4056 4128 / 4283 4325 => 1.12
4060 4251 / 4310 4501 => 1.12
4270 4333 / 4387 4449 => 1.07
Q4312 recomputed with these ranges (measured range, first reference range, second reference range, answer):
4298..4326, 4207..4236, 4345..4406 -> 0.71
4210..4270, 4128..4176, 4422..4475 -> 1.28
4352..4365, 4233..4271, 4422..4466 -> 0.21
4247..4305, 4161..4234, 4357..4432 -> 0.48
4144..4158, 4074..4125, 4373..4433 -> -0.94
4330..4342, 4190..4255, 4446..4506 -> 1.77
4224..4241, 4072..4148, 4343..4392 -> 0.15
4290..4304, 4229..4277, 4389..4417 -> 0.56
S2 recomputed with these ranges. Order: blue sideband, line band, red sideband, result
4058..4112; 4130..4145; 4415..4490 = -1.2 A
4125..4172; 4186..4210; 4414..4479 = 0.3 A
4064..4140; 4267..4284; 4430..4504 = -0.3 A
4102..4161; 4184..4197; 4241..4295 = -0.1 A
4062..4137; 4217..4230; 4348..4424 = 0.4 A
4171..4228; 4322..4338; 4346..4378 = 0.6 A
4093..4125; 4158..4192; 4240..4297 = -2.0 A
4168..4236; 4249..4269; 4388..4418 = -0.4 A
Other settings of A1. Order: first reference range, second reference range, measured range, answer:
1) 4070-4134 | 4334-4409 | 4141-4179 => -2.4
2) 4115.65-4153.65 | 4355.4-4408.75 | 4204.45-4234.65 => 0.8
